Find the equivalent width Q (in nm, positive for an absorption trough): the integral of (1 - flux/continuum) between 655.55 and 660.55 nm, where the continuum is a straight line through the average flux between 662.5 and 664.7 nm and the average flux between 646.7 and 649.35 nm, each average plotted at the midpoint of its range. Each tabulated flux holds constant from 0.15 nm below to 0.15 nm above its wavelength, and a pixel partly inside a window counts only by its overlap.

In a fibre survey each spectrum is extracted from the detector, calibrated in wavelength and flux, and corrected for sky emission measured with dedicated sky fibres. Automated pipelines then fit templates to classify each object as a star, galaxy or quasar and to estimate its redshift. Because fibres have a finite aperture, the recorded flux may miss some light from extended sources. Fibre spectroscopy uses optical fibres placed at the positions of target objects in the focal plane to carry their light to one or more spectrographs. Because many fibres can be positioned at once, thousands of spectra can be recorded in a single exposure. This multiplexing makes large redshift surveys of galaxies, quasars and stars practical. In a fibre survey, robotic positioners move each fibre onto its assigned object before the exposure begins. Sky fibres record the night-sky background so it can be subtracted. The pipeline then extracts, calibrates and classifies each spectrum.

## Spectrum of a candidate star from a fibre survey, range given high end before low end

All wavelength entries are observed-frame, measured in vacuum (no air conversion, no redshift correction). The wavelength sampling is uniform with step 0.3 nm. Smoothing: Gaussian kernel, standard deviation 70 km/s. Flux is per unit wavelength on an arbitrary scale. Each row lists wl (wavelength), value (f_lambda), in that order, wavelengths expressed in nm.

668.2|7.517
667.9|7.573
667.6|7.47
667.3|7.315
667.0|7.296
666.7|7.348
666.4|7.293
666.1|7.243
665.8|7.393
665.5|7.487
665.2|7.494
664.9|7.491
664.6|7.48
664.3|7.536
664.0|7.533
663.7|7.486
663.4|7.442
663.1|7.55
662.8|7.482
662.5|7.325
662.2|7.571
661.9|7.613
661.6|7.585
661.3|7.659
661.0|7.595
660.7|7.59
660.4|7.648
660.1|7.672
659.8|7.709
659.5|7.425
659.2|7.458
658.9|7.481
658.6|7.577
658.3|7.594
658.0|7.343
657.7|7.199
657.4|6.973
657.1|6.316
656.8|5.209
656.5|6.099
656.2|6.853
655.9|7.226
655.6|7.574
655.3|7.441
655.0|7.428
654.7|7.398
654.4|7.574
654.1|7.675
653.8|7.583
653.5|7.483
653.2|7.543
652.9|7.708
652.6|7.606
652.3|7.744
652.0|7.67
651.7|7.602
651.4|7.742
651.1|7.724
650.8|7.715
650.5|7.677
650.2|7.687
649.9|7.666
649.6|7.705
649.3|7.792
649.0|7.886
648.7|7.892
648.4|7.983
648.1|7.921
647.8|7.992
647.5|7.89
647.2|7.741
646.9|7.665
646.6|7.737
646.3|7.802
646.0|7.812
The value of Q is 0.32 nm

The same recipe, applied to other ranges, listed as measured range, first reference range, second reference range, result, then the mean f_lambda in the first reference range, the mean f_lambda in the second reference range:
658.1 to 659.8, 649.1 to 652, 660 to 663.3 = 0.02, 7.7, 7.57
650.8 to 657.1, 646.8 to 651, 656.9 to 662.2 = 0.24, 7.8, 7.42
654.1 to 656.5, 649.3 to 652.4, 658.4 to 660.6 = 0.10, 7.7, 7.57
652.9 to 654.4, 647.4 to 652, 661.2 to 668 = 0.02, 7.79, 7.46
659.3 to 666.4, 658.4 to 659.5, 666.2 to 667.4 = -0.11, 7.5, 7.31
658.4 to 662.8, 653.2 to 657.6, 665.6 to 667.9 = -0.22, 7.08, 7.36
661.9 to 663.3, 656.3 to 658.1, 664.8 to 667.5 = -0.09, 6.51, 7.37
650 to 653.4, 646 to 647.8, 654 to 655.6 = -0.02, 7.79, 7.5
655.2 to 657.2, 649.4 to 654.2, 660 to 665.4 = 0.25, 7.66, 7.54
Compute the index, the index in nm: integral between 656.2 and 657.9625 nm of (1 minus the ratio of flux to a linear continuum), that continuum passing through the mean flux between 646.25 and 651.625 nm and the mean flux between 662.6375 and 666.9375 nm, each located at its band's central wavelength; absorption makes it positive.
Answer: 0.27 nm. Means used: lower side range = 7.79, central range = 6.46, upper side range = 7.44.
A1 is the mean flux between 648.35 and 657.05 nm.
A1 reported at 7.46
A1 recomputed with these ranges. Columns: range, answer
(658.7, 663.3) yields 7.56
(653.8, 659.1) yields 7.13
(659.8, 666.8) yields 7.51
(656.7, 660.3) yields 7.2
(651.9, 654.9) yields 7.59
